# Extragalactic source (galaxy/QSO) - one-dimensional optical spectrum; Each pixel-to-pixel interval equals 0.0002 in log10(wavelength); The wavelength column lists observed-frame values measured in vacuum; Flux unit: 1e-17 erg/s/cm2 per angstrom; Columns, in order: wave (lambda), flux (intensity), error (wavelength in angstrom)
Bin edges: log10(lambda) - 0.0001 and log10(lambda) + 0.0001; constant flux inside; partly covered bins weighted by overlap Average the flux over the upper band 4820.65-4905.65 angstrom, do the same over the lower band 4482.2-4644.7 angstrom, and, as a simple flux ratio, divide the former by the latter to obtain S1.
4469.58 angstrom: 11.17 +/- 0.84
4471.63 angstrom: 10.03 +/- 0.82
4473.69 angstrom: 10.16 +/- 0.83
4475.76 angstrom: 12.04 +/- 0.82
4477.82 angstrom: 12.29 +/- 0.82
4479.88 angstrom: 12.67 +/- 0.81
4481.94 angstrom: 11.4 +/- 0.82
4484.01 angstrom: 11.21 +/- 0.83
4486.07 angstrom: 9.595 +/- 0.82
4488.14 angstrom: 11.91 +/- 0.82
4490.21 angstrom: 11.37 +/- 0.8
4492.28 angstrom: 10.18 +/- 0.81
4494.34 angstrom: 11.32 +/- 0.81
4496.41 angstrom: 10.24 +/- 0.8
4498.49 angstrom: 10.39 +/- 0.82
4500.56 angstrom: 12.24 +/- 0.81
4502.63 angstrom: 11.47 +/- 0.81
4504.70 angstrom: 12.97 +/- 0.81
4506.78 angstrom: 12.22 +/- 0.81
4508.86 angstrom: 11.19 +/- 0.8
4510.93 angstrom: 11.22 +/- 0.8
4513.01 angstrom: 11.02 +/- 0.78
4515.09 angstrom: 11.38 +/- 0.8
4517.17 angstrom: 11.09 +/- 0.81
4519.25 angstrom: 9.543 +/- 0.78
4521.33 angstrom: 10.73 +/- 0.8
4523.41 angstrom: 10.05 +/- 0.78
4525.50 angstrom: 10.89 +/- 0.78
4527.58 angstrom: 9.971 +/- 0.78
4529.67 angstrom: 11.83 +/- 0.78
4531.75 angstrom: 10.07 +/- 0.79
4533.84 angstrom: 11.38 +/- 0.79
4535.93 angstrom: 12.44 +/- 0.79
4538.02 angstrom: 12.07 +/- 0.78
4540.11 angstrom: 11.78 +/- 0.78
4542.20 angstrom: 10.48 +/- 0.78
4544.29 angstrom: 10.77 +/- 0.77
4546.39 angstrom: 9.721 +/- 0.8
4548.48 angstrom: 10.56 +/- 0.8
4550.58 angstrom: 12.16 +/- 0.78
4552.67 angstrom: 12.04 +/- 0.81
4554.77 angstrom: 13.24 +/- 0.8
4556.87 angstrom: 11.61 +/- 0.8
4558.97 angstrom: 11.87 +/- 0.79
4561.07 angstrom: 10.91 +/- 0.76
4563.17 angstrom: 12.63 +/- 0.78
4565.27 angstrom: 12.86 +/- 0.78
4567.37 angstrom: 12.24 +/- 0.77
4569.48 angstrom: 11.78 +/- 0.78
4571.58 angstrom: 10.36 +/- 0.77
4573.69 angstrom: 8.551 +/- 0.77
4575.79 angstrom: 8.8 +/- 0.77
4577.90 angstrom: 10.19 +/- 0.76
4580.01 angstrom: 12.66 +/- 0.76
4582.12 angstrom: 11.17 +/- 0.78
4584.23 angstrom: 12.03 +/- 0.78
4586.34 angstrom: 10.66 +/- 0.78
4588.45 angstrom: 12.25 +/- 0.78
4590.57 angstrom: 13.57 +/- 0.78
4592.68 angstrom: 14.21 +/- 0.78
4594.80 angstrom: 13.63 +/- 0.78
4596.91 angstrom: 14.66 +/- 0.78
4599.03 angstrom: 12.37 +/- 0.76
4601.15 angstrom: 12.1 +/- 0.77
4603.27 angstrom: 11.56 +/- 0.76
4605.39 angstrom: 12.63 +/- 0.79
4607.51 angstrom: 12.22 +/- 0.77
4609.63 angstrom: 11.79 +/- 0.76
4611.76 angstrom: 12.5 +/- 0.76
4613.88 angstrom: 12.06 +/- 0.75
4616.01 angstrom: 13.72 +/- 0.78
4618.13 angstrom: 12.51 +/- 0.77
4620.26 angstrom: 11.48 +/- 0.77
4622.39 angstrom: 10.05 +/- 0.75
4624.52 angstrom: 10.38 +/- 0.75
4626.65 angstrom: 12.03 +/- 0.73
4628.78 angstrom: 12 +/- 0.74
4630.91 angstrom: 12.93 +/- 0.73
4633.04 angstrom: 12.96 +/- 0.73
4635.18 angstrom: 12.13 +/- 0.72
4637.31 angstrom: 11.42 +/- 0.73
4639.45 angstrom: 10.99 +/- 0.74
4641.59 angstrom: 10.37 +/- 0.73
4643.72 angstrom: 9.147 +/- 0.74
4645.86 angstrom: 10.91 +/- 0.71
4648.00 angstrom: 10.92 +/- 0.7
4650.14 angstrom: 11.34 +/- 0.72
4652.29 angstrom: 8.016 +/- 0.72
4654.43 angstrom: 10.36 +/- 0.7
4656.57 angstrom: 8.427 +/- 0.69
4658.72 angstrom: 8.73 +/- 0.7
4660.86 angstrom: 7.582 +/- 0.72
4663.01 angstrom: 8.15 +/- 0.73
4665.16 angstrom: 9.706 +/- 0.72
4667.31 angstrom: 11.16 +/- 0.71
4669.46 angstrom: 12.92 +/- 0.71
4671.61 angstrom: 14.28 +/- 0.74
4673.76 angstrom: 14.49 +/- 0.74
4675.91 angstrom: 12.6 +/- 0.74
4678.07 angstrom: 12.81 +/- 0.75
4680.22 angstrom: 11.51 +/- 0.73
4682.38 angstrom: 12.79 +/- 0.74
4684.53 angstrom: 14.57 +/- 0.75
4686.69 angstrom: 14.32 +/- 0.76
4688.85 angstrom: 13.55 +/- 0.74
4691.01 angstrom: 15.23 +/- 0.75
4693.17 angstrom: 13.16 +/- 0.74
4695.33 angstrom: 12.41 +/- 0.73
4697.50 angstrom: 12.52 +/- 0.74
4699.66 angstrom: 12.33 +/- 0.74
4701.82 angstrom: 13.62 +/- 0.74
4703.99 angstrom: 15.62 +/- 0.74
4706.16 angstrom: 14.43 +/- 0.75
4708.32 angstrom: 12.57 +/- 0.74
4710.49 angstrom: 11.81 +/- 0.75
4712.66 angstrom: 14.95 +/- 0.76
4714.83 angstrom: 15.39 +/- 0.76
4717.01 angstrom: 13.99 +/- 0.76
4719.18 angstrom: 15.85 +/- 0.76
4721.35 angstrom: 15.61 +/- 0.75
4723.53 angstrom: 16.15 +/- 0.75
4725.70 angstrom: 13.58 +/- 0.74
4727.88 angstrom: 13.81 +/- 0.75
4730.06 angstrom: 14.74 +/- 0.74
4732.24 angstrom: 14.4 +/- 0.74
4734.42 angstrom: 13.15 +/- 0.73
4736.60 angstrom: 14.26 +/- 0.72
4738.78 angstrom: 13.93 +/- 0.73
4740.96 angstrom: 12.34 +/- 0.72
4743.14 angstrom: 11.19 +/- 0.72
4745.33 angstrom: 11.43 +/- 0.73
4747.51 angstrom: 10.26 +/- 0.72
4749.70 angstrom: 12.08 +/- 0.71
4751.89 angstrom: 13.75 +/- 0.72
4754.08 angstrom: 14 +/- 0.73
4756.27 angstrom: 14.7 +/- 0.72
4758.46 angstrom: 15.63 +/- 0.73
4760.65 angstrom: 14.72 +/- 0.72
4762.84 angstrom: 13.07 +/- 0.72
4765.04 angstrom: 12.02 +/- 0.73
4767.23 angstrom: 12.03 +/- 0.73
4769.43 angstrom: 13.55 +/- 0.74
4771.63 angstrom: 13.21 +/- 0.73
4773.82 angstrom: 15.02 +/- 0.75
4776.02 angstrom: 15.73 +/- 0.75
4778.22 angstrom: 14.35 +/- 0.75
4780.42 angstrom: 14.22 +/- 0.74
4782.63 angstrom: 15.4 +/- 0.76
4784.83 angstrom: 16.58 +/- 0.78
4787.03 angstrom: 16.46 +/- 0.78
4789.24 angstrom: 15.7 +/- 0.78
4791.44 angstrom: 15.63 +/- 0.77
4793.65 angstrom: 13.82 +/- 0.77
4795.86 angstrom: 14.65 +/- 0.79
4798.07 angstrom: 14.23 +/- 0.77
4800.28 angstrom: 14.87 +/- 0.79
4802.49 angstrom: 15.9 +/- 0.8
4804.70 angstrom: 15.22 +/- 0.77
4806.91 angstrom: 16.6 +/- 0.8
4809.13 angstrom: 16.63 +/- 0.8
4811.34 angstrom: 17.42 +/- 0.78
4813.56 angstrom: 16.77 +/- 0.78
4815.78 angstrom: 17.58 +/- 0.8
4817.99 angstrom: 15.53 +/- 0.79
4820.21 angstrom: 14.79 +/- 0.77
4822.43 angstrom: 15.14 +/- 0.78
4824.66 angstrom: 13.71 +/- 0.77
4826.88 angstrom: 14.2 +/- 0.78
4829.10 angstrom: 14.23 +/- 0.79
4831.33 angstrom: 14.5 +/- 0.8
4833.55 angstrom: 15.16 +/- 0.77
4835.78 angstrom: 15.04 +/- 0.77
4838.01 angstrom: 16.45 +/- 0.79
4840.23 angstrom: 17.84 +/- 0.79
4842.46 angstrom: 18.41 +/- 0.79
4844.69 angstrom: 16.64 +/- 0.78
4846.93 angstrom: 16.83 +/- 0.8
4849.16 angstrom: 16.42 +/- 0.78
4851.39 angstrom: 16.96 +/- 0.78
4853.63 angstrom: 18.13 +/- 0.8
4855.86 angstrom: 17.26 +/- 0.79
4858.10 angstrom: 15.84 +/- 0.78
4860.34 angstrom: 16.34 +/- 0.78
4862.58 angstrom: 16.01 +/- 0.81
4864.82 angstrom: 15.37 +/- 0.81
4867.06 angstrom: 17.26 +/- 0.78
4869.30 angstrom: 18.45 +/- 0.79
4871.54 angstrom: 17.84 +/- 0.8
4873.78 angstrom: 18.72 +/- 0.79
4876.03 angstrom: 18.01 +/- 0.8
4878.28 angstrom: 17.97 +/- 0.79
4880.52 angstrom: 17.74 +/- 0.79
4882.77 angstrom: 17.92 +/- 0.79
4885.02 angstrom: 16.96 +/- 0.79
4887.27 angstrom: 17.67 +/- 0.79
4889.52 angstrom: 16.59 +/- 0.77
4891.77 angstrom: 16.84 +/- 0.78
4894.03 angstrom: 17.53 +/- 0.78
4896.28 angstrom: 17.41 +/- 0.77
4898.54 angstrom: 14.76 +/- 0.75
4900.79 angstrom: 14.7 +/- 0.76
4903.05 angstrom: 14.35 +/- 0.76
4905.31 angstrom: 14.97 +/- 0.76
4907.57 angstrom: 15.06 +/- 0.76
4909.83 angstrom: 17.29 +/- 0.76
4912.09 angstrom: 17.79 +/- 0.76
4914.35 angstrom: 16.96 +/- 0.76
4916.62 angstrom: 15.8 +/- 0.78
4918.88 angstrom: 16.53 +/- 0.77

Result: 1.43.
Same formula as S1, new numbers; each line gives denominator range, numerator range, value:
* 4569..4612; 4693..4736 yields 1.18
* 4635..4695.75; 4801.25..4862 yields 1.40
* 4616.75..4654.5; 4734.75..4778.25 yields 1.20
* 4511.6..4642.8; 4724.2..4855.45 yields 1.28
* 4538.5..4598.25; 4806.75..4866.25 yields 1.38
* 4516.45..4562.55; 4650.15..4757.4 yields 1.15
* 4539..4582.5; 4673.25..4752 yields 1.20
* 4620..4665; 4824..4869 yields 1.55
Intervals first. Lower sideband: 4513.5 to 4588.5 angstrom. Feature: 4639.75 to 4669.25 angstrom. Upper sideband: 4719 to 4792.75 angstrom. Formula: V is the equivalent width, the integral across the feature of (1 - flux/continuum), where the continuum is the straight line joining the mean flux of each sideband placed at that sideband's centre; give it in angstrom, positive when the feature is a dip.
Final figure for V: 6.8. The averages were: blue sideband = 11.2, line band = 9.73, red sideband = 14.1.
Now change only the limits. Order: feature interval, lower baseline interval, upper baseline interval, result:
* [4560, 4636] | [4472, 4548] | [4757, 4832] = 2.22 angstrom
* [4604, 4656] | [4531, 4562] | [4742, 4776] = 2.94 angstrom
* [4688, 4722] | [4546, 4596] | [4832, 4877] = 0.59 angstrom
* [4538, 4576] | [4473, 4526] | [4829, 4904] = 2.33 angstrom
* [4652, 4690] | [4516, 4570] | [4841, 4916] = 5.50 angstrom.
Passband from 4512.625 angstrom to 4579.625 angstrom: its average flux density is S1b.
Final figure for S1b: 11.1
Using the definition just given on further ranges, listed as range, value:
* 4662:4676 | 11.9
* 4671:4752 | 13.6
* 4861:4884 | 17.5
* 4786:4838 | 15.4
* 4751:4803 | 14.5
